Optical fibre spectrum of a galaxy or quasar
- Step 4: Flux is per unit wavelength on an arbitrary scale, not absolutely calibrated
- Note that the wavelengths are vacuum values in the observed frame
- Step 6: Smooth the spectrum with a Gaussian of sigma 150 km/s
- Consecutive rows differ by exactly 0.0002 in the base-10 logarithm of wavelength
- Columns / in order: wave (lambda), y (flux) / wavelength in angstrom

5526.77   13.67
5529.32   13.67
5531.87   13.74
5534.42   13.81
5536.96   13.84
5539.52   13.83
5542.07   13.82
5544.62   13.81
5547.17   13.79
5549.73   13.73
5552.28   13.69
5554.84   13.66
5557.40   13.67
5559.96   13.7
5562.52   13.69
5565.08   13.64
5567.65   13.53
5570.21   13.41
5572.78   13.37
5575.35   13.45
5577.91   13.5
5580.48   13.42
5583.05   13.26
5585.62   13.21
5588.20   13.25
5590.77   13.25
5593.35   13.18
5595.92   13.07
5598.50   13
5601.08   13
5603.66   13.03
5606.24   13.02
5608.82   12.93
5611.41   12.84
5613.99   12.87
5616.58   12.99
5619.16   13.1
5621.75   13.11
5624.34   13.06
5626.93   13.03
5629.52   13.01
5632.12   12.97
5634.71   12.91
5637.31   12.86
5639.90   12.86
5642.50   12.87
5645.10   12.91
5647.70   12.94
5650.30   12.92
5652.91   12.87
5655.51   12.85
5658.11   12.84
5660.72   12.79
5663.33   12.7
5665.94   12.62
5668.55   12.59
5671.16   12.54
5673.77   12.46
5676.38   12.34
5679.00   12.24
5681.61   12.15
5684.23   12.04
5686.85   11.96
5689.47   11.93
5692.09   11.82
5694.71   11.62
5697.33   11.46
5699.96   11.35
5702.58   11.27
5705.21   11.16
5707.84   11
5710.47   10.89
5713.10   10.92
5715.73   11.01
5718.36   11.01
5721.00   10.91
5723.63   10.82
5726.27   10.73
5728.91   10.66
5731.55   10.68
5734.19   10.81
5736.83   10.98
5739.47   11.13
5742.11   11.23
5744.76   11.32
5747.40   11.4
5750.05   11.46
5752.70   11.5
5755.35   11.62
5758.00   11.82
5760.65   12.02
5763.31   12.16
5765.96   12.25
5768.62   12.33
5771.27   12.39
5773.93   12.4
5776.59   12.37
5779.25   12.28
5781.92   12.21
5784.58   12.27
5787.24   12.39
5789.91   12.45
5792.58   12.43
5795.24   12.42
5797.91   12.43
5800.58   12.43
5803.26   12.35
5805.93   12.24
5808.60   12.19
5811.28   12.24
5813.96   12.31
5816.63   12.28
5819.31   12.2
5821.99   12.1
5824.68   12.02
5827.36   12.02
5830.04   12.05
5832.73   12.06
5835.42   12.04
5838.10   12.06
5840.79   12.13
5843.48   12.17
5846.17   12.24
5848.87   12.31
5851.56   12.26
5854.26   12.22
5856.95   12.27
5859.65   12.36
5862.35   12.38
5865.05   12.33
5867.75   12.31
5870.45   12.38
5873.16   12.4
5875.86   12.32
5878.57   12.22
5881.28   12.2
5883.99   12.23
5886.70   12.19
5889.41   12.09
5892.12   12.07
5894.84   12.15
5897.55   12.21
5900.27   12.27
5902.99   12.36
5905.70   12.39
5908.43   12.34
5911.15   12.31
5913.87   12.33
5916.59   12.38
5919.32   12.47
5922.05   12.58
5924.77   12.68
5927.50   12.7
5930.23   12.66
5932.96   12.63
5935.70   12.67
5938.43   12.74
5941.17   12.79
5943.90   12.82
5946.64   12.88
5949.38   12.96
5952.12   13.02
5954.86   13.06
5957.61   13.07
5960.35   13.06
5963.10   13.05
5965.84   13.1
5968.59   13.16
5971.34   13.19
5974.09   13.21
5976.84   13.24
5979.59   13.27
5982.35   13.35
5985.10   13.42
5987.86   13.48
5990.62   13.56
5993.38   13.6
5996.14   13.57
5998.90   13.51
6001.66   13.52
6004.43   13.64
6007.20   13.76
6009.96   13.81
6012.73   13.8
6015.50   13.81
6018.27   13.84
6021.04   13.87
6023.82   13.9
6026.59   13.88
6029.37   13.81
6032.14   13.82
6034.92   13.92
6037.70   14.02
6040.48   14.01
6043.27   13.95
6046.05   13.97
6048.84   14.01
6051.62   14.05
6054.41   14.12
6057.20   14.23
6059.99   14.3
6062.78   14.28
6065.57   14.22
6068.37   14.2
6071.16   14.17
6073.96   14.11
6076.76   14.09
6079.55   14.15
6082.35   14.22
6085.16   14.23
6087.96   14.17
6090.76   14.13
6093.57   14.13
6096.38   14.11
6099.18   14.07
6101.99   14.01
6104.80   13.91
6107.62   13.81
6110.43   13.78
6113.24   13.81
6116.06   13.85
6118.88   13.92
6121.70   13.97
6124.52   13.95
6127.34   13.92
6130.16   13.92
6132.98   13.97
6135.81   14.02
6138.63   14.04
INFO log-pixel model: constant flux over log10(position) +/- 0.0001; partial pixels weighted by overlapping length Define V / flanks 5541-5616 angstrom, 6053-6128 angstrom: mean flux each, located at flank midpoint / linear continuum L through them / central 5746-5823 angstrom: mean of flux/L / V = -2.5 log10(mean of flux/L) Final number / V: 0.12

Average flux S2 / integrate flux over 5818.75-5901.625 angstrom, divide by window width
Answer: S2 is 12.2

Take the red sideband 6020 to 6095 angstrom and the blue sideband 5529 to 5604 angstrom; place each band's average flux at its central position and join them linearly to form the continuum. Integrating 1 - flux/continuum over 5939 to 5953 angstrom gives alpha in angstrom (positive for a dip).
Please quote 1.1 angstrom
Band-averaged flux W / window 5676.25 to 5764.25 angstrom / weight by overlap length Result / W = 11.4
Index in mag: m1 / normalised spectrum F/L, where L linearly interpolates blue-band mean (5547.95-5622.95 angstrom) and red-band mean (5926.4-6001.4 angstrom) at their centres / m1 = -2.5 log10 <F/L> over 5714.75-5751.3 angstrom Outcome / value 0.20 mag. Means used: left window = 13.3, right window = 13.1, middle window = 11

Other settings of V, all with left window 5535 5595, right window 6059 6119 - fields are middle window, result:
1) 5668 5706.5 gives 0.15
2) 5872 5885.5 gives 0.13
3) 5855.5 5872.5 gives 0.13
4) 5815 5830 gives 0.14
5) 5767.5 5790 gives 0.12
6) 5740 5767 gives 0.18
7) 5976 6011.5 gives 0.04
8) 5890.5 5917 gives 0.13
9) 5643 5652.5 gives 0.06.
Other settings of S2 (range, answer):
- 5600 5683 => 12.8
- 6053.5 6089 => 14.2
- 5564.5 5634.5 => 13.2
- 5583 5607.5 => 13.1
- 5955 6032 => 13.5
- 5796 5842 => 12.2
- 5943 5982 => 13.1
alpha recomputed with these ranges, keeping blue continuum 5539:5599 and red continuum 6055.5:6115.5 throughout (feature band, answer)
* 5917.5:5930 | 1.2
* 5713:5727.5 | 2.9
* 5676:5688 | 1.3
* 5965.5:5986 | 1.1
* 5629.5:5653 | 1.2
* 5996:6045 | 0.7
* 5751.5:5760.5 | 1.3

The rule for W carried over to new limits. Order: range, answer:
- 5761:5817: 12.3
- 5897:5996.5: 12.9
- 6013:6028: 13.9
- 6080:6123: 14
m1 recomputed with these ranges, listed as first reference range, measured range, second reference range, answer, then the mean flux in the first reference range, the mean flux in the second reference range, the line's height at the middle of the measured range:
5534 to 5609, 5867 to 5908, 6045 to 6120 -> 0.13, 13.5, 14.1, 13.8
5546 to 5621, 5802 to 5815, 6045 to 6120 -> 0.12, 13.3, 14.1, 13.7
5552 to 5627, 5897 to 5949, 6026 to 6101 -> 0.11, 13.3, 14.1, 13.8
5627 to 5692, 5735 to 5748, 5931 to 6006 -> 0.14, 12.6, 13.2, 12.8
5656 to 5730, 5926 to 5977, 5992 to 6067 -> 0.04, 11.7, 13.9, 13.4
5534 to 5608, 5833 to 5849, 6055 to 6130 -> 0.14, 13.5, 14.1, 13.8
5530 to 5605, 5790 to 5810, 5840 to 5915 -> 0.02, 13.5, 12.3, 12.6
